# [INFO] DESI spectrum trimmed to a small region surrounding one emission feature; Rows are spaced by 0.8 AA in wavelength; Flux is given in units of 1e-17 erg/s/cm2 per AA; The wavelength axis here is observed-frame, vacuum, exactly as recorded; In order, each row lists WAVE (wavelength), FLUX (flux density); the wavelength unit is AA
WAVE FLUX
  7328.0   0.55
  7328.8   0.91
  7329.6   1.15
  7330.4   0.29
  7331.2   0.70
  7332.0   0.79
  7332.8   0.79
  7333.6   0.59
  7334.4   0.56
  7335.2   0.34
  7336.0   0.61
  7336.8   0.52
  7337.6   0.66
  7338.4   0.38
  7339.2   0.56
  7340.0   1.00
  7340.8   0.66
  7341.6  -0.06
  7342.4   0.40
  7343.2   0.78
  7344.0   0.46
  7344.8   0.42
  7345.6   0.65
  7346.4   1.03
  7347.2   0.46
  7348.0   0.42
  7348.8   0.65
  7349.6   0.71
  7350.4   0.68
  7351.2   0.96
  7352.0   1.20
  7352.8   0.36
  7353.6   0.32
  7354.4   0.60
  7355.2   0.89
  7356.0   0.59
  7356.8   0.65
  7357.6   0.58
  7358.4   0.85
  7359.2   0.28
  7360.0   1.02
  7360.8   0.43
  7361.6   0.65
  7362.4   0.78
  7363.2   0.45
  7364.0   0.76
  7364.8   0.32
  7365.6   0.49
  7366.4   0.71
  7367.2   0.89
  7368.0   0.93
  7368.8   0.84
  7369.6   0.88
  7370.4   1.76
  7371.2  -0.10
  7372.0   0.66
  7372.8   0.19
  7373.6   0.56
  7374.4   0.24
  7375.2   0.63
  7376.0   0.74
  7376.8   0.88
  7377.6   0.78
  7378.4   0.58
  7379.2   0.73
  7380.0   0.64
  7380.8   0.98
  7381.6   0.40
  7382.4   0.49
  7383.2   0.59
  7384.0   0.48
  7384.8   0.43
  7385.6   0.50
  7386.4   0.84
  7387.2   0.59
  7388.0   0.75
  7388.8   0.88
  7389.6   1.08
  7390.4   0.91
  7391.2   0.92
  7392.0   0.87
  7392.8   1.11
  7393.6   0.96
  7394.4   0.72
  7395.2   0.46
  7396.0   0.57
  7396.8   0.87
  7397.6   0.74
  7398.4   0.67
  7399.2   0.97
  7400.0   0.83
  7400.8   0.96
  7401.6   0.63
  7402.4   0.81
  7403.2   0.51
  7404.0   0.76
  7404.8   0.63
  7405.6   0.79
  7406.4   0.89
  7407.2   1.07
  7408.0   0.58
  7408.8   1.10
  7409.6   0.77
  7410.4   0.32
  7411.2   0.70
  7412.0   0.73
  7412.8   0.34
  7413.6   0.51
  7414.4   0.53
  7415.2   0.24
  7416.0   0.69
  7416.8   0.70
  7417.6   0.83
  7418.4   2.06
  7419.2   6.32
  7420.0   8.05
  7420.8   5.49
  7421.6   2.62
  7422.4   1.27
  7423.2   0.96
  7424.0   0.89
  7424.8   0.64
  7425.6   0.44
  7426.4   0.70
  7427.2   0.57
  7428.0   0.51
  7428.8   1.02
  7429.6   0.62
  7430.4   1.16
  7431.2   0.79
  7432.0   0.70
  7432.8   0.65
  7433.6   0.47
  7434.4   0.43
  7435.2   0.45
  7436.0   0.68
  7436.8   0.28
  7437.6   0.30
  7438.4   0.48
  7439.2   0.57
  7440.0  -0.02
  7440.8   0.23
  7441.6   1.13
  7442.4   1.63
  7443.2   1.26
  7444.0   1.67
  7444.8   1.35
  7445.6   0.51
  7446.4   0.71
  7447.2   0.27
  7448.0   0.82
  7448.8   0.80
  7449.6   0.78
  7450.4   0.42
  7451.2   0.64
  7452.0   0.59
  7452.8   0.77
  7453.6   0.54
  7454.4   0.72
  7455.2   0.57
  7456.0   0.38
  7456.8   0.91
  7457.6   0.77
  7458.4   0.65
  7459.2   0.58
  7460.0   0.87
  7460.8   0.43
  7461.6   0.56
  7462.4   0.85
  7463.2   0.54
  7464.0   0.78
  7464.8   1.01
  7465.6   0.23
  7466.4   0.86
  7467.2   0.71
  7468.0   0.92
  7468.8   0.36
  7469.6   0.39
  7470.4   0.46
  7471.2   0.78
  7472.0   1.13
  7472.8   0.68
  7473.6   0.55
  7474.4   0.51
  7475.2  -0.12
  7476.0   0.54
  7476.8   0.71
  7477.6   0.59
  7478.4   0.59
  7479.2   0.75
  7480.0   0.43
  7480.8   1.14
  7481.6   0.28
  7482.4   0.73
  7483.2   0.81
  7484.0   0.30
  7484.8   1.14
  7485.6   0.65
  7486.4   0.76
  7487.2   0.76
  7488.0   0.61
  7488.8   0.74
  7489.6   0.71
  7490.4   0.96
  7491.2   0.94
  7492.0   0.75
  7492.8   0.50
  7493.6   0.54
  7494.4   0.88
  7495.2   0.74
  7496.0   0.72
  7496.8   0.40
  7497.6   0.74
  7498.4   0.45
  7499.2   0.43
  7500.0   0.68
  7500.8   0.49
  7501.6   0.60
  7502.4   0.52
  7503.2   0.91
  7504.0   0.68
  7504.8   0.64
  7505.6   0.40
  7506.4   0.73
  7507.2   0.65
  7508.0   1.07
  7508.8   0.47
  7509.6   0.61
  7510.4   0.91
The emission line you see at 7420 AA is H-alpha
